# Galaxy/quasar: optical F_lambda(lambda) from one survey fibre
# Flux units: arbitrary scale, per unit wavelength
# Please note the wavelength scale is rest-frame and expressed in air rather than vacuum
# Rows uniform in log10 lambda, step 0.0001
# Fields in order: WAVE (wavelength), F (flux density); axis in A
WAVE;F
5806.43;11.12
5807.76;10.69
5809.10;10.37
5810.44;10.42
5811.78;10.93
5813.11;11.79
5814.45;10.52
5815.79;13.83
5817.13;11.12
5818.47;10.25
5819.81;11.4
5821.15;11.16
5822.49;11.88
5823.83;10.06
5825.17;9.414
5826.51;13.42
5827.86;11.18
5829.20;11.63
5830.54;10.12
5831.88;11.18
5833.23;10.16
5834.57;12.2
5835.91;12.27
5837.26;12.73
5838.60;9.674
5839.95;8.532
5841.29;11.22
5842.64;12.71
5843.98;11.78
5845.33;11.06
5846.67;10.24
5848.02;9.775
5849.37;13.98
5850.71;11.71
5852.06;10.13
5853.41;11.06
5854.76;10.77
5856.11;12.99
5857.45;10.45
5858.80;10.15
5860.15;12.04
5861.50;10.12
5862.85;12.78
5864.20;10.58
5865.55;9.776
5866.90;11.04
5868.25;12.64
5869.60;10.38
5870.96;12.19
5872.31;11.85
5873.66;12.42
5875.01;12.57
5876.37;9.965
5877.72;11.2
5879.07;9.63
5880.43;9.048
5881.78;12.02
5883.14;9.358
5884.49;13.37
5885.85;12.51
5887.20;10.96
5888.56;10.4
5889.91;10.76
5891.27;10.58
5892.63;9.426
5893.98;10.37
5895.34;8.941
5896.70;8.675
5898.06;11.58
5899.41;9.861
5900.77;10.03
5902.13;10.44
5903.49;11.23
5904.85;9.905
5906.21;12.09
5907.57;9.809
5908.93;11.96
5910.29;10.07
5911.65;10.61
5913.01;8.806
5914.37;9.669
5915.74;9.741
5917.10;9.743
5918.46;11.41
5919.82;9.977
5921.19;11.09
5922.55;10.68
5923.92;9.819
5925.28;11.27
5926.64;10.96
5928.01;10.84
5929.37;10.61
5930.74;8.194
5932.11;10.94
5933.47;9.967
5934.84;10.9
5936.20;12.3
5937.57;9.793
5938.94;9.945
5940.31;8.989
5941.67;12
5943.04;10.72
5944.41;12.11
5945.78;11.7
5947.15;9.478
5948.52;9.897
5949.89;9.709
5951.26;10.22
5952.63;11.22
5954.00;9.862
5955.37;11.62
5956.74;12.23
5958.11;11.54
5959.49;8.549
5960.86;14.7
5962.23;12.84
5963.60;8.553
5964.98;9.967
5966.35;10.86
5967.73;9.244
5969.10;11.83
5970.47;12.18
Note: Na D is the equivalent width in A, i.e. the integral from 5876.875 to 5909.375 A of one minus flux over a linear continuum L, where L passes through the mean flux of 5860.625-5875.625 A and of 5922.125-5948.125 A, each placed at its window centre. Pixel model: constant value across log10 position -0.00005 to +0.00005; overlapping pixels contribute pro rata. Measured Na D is 1.7 A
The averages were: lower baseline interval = 11.5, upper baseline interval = 10.6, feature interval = 10.6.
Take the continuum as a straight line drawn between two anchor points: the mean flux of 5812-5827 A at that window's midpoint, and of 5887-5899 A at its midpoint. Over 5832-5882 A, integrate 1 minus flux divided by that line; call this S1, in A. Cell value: -2.1 A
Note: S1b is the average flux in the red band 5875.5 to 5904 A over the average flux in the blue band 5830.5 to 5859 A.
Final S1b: 0.94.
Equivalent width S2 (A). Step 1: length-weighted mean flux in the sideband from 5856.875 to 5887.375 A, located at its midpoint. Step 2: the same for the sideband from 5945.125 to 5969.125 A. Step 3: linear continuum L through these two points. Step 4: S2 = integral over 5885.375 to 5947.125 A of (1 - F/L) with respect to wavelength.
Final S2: 2.7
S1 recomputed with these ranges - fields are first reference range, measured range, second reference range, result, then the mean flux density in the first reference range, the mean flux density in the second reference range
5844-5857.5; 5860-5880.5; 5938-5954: -0.1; 11.3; 10.5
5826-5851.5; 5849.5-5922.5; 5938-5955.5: 1.2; 11.3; 10.5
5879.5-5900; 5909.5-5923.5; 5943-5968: 0.6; 10.5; 10.8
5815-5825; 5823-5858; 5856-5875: 0.5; 11.3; 11.4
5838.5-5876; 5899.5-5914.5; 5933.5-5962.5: 0.9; 11.2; 10.9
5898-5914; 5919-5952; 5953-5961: 1.1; 10.5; 11.2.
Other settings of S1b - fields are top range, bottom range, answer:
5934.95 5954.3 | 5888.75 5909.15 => 1.02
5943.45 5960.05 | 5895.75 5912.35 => 1.02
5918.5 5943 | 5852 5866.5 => 0.95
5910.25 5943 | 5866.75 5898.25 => 0.95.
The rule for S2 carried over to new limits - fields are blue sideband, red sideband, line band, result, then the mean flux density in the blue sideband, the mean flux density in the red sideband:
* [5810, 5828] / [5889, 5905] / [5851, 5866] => -0.5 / 11.3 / 10.2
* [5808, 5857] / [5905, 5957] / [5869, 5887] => -0.6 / 11.2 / 10.5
